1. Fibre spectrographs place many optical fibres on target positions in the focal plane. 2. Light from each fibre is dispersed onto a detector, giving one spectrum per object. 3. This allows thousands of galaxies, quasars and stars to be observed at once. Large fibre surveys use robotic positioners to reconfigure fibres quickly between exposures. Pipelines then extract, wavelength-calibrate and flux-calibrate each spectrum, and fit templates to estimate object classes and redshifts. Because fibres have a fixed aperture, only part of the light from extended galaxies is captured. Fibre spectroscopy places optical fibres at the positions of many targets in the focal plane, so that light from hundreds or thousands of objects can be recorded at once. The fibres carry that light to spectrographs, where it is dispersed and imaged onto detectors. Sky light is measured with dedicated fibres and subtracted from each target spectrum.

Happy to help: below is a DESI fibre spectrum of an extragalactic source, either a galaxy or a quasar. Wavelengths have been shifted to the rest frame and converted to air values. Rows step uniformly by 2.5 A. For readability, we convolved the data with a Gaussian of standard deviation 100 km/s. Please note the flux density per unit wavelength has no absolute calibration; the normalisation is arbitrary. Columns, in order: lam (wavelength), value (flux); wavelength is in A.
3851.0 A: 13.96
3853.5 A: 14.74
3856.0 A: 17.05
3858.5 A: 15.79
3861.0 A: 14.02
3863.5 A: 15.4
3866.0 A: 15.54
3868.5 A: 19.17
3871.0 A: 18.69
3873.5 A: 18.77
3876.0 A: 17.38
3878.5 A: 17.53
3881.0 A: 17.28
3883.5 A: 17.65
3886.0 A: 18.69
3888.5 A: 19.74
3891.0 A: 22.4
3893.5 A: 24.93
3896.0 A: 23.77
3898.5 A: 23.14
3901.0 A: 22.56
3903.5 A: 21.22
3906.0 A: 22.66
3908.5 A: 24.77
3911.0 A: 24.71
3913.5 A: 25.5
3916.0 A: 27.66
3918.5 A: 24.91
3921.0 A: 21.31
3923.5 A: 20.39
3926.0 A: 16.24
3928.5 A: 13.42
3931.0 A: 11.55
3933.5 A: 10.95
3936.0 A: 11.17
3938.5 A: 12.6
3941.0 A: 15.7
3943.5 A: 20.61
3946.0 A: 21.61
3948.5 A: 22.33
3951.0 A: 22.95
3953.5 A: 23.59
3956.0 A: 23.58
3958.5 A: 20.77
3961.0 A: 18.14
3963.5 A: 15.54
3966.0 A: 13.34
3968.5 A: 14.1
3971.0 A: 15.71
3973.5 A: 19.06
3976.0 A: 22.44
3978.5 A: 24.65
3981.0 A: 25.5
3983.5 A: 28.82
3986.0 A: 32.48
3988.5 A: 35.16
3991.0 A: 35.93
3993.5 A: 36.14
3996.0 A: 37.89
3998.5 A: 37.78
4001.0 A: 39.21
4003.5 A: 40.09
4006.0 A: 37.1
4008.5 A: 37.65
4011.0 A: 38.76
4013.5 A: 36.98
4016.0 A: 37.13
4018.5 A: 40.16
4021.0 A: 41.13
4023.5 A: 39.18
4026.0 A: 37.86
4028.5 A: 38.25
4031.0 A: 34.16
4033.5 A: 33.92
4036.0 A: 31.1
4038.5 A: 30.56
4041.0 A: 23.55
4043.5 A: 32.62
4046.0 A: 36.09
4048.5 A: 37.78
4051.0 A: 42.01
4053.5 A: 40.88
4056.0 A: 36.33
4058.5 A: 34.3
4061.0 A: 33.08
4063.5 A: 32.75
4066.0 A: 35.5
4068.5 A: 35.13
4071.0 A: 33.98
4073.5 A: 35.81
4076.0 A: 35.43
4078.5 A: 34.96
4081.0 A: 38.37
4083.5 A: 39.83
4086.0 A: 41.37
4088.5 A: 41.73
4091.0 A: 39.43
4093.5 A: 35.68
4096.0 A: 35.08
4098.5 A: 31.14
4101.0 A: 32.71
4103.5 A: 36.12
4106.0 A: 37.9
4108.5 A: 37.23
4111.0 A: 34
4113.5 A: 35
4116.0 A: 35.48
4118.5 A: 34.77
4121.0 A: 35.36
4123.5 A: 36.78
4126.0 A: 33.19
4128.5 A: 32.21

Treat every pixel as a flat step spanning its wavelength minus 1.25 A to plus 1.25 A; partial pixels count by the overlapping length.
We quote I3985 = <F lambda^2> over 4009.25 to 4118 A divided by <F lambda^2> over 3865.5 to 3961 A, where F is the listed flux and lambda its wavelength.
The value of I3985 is 1.9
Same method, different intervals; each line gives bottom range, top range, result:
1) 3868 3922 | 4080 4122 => 1.87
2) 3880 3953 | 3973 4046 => 1.78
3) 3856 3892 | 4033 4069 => 2.13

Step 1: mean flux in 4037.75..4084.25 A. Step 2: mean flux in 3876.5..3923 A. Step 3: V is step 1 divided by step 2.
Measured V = 1.59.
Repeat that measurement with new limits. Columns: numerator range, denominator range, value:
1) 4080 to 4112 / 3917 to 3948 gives 2.18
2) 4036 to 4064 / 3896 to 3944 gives 1.75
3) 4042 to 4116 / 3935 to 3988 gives 1.77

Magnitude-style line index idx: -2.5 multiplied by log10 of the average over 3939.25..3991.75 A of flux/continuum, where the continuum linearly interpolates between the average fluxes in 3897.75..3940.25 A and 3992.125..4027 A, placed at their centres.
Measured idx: 0.30 mag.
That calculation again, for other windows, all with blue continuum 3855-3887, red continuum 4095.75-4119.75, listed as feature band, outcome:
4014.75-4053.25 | -0.217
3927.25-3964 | 0.280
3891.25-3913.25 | -0.204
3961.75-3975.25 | 0.469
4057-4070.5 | -0.084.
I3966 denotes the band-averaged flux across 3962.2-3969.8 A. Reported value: 14.4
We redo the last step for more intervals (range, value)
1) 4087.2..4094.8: 38.9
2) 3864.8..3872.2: 17.8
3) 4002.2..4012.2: 38.4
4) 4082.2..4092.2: 40.6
